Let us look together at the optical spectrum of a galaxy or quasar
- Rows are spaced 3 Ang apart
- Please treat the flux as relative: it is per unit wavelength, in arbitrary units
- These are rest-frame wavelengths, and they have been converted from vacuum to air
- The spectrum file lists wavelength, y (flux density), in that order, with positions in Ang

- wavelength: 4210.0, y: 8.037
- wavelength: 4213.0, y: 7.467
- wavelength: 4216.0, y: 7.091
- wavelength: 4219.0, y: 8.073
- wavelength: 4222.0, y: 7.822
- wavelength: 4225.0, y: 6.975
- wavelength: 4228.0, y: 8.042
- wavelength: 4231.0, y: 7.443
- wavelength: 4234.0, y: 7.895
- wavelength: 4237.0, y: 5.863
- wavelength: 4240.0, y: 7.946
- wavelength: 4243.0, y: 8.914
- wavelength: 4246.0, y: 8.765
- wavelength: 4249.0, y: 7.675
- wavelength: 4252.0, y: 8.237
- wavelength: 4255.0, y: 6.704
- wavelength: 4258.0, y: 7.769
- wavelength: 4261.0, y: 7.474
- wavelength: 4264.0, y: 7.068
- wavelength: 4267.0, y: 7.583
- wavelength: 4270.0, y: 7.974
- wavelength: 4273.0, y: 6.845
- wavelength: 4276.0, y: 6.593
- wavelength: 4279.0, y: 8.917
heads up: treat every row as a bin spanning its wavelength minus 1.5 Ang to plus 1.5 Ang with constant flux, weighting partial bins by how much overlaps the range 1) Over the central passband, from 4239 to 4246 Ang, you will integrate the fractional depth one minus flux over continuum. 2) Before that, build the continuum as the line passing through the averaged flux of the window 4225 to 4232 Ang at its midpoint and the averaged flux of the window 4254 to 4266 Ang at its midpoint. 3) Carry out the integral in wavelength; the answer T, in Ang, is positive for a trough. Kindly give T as -1.0 Ang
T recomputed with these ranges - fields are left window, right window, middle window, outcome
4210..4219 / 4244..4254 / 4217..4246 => 0.5 Ang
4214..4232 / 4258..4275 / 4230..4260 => -0.9 Ang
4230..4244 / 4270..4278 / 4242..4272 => -1.9 Ang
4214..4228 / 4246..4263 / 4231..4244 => 0.0 Ang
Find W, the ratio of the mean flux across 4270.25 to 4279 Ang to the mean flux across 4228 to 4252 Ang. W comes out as 0.93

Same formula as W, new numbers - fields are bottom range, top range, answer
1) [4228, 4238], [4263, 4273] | 1.03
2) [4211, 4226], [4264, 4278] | 0.97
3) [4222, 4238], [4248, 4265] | 1.02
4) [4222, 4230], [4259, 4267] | 0.97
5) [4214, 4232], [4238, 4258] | 1.05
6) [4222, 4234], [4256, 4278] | 0.97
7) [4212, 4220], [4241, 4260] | 1.06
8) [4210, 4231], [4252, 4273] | 0.98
